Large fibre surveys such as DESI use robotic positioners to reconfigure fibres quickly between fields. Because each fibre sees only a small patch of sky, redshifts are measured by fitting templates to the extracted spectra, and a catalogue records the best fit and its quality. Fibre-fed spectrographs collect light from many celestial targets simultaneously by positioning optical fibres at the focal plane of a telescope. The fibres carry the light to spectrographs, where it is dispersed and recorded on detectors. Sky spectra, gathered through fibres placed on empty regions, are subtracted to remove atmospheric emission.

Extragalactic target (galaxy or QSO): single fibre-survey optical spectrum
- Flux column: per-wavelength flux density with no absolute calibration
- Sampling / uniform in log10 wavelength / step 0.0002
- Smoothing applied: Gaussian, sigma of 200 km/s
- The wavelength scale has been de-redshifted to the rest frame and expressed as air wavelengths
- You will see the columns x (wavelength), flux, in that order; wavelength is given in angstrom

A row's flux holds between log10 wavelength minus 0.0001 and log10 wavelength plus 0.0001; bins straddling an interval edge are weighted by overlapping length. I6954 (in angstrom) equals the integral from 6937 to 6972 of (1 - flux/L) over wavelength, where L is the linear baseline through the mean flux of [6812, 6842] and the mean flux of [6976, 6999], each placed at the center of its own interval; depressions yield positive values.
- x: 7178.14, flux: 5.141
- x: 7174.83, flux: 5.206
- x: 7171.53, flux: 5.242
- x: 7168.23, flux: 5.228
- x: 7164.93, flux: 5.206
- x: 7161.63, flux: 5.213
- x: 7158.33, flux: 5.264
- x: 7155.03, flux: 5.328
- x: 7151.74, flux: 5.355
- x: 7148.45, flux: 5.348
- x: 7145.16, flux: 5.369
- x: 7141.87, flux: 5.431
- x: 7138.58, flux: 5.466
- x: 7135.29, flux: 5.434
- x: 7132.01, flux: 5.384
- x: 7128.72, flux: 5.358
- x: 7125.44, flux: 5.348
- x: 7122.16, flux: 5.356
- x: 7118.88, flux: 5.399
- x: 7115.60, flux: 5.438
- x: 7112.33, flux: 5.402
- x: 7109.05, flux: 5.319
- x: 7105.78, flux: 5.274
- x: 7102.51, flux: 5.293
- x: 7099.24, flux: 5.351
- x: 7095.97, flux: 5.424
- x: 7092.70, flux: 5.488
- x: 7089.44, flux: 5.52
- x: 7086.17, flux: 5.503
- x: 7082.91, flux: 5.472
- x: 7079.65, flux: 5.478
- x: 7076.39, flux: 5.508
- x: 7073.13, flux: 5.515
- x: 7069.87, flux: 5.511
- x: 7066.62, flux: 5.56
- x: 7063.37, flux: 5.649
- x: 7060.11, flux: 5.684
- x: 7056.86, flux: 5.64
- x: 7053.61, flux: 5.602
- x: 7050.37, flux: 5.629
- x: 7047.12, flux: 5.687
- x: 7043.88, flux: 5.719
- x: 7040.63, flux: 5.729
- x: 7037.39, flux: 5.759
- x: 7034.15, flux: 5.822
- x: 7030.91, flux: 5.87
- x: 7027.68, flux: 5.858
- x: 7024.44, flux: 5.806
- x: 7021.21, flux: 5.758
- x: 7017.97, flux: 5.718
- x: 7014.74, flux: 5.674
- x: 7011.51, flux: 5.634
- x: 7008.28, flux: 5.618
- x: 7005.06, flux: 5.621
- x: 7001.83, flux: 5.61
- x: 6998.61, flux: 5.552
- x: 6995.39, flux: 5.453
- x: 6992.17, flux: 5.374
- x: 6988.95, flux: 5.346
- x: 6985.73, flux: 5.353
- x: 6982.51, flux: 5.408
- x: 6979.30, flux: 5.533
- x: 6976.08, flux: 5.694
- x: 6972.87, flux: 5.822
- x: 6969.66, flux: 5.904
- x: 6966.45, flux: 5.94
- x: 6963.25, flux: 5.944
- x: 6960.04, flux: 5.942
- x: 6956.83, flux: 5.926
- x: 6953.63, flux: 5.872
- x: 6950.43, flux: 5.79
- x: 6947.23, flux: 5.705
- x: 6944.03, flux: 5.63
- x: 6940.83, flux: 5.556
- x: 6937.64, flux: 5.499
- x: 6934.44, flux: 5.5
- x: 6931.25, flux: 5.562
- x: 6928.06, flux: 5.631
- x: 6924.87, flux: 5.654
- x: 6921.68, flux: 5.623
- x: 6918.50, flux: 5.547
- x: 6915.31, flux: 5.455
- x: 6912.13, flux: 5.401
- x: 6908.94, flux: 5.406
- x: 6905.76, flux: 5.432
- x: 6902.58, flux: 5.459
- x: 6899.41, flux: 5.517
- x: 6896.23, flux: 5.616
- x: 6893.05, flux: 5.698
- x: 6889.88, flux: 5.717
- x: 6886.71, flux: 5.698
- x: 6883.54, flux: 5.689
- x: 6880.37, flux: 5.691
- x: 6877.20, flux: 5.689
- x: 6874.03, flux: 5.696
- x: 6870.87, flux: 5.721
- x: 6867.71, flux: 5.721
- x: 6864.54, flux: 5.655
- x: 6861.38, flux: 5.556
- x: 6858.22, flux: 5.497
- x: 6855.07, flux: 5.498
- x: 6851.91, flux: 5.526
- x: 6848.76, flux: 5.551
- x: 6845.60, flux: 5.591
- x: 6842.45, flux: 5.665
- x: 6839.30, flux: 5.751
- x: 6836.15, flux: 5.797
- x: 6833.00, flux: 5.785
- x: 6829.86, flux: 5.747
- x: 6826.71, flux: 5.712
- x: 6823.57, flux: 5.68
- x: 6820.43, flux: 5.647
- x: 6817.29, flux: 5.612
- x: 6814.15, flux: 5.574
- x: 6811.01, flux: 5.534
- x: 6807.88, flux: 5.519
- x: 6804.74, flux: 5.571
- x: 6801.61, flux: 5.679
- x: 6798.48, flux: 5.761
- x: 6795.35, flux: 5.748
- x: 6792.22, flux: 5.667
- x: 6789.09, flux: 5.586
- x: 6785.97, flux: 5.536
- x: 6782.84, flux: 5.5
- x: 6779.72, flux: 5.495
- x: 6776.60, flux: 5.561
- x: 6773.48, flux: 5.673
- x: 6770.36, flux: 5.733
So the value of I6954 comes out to -1.9 angstrom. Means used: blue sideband 5.7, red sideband 5.44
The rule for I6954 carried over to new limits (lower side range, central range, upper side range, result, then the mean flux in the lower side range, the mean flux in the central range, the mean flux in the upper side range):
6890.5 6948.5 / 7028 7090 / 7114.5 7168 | -2.3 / 5.55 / 5.63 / 5.35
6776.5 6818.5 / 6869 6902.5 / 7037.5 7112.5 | -0.5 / 5.6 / 5.67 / 5.53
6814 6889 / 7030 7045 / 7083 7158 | -0.8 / 5.66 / 5.77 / 5.39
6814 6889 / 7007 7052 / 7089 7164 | -2.2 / 5.66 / 5.74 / 5.37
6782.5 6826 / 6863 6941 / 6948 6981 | 2.1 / 5.62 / 5.59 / 5.83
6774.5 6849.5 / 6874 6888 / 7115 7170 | -0.3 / 5.64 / 5.69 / 5.35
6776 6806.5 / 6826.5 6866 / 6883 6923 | -0.4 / 5.61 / 5.64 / 5.56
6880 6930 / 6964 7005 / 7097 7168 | -0.7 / 5.57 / 5.59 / 5.35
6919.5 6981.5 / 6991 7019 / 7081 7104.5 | 0.1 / 5.72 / 5.59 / 5.43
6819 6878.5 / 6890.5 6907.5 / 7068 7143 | 0.2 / 5.66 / 5.55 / 5.42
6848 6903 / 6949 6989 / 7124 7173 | -1.6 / 5.63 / 5.74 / 5.33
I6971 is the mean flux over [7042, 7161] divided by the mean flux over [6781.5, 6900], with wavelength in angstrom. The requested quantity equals 0.97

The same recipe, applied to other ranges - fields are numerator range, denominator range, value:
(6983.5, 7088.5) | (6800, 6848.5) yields 0.99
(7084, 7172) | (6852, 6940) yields 0.96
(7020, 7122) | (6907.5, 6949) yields 1.00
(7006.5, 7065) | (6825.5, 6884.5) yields 1.01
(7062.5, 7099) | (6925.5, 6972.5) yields 0.96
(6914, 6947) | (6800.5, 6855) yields 0.99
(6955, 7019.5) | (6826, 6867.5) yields 1.00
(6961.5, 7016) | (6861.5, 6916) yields 1.00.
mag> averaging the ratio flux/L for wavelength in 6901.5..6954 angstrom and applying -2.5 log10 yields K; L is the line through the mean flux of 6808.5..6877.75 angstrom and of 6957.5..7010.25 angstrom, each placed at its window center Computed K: 0.01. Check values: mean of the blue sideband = 5.64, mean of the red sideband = 5.64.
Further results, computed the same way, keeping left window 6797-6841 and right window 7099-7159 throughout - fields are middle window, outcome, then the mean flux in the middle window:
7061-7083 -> -0.02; 5.54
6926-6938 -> 0.00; 5.56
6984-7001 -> 0.01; 5.42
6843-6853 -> 0.01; 5.57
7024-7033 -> -0.07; 5.85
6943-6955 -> -0.04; 5.75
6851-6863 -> 0.02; 5.52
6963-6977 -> -0.07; 5.86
